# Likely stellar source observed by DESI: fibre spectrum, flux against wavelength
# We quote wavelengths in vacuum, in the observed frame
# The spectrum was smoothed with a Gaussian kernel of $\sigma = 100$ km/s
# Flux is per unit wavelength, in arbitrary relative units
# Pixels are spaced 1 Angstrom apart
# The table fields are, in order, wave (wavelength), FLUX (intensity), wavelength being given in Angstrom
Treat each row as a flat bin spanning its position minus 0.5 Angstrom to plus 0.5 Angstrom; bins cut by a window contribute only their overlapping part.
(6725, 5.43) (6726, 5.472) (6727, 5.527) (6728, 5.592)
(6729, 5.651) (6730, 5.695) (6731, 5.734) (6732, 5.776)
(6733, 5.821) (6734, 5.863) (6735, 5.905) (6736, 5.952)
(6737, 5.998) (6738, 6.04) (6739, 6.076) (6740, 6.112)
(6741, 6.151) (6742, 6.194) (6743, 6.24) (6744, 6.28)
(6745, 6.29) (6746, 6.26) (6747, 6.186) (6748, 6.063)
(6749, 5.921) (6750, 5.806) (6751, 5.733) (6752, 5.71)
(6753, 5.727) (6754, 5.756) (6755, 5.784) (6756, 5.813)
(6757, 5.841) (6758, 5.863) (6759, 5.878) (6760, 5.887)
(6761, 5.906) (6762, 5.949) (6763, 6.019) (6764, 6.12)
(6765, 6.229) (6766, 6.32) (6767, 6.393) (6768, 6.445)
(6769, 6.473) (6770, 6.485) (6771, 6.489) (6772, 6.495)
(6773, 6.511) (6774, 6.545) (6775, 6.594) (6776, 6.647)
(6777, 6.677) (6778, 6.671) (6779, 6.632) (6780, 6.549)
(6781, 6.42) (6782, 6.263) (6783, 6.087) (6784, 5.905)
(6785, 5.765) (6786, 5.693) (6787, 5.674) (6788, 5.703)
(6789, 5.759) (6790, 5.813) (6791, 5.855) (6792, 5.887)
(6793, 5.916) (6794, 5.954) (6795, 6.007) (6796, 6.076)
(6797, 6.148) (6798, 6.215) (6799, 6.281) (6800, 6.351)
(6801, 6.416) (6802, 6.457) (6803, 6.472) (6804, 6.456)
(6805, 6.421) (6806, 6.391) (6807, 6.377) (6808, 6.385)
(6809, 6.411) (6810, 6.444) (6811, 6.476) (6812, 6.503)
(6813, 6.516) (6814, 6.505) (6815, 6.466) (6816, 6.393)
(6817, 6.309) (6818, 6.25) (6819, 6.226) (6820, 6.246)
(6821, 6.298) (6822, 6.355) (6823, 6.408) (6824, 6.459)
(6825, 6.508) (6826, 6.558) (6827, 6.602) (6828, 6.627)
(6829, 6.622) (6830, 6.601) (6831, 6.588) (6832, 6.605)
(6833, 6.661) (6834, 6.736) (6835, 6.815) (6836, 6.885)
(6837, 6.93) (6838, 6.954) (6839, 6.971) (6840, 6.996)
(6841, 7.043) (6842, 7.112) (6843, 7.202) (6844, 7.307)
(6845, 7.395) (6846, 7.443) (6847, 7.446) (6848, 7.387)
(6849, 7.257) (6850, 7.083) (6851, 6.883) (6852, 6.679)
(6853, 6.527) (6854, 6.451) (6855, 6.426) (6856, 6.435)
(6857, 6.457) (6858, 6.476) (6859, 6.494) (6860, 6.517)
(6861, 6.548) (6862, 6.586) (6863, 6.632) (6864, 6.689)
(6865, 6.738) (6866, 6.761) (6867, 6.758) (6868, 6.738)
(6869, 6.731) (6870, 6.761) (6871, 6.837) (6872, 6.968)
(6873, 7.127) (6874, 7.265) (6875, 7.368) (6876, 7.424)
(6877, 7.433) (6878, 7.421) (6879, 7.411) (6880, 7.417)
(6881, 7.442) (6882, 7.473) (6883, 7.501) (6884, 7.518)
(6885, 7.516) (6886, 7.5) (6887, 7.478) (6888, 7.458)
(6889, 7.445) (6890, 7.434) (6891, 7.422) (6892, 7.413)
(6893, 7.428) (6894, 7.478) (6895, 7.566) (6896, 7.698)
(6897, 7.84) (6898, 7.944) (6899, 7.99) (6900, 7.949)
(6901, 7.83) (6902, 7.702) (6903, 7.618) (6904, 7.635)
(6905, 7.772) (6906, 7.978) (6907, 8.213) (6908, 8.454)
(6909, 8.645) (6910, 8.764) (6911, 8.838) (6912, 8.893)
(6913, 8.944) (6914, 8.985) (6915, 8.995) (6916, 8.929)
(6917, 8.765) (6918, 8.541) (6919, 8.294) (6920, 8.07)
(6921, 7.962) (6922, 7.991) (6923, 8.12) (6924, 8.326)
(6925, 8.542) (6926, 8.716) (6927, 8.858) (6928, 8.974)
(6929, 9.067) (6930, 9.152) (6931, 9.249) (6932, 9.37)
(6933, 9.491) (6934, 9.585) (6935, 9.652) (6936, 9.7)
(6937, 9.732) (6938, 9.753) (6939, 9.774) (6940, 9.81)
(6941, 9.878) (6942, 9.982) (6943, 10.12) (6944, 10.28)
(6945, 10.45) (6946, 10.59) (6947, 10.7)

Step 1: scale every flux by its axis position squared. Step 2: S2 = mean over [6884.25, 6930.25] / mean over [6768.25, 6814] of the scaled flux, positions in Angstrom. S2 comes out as 1.34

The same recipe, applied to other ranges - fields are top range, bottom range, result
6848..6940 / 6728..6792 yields 1.34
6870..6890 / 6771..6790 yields 1.21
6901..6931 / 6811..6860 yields 1.29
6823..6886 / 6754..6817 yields 1.14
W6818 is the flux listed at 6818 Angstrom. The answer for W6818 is 6.25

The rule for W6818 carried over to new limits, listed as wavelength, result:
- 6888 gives 7.458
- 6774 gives 6.545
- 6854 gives 6.451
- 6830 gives 6.601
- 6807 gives 6.377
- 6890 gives 7.434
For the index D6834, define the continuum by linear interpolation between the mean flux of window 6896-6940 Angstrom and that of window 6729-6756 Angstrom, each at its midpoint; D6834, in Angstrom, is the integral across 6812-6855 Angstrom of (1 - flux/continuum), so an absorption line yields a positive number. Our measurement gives 3.59 Angstrom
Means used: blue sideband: 5.96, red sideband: 8.64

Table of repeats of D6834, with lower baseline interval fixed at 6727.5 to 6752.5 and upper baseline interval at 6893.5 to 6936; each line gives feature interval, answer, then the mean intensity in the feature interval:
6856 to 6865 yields 1.34 Angstrom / 6.55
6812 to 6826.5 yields 1.44 Angstrom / 6.4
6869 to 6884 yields 1.25 Angstrom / 7.26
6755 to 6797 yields 2.12 Angstrom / 6.15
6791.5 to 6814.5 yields 1.88 Angstrom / 6.31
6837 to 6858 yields 1.52 Angstrom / 6.96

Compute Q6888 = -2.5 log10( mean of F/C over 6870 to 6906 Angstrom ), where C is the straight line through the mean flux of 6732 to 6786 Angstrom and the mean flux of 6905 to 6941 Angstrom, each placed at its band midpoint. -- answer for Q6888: 0.11 mag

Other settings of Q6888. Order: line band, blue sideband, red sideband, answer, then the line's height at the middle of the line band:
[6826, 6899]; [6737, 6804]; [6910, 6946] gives 0.12 mag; 7.9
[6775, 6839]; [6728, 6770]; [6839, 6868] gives 0.02 mag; 6.47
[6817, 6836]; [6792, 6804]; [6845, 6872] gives -0.01 mag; 6.47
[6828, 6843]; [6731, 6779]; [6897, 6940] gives 0.08 mag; 7.38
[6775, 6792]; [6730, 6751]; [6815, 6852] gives 0.04 mag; 6.37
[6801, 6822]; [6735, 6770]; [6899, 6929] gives 0.08 mag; 6.9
